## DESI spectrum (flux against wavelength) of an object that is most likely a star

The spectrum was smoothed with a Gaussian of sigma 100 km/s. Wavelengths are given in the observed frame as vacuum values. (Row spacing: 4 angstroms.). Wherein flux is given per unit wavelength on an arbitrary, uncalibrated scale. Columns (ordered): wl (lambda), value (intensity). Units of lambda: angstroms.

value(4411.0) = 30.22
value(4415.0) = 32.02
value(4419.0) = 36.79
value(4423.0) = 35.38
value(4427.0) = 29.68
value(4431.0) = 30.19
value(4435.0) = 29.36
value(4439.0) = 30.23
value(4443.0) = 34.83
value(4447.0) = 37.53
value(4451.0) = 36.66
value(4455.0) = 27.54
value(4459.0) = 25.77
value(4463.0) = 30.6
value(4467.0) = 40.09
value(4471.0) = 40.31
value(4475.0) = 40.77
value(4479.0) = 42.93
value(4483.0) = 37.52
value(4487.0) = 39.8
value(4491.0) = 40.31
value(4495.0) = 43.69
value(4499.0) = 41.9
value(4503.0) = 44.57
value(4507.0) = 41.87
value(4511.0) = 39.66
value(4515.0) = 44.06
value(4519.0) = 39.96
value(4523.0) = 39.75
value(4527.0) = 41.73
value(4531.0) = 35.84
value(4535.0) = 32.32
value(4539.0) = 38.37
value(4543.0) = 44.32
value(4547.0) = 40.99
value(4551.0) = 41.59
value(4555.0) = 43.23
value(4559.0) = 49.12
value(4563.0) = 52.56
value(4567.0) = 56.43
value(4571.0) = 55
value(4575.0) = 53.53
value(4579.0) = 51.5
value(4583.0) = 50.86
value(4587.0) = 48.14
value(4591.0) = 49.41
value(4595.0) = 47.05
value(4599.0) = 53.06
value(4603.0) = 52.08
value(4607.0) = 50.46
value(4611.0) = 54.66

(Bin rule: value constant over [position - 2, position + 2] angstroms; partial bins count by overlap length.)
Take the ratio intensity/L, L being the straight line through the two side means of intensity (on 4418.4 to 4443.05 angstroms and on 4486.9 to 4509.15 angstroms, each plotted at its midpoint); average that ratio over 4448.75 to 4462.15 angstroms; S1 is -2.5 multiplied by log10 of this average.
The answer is 0.180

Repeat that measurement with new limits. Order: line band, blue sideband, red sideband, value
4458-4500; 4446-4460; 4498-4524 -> -0.07 mag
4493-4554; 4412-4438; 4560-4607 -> 0.09 mag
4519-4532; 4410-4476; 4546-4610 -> 0.10 mag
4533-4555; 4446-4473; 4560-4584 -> 0.21 mag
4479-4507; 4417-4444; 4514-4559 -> -0.12 mag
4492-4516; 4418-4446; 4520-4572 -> -0.08 mag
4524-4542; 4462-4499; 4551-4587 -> 0.23 mag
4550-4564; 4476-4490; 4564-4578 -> 0.13 mag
